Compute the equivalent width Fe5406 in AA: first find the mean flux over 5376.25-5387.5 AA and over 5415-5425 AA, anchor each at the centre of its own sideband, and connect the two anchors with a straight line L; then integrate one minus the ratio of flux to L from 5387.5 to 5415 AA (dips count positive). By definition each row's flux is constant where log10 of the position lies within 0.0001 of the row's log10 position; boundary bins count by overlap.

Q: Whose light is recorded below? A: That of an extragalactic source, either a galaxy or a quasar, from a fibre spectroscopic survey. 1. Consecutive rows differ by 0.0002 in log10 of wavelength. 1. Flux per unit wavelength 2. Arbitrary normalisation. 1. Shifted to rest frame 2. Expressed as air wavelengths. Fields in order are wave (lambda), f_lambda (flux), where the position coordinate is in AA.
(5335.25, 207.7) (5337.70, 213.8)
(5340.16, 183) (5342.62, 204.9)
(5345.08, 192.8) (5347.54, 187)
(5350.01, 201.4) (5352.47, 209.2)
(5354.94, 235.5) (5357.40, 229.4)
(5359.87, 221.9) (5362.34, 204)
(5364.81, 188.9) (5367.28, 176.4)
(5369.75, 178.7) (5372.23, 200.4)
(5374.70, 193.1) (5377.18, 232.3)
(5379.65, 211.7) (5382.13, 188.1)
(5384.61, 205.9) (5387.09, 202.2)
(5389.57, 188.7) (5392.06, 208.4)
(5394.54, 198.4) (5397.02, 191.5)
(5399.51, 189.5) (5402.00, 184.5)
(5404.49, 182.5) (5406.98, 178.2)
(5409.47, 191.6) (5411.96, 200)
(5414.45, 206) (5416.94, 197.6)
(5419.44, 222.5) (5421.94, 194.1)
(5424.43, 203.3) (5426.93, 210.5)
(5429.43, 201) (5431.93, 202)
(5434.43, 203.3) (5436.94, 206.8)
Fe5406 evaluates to 1.81 AA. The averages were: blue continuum 208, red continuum 205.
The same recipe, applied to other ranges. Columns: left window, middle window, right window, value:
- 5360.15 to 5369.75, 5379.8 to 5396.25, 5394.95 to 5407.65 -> -1.0 AA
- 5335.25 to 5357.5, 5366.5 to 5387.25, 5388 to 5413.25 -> -0.2 AA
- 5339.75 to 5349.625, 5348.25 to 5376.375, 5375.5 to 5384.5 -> -0.4 AA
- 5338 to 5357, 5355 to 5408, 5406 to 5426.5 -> 0.8 AA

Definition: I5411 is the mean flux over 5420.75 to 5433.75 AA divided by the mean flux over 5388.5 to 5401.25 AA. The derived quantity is 1.04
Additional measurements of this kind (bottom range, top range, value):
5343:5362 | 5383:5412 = 0.92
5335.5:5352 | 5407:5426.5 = 1.01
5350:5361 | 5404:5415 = 0.86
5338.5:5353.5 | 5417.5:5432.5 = 1.04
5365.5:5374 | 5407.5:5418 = 1.06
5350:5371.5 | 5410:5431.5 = 0.99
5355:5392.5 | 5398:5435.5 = 0.97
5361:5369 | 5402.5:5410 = 0.97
